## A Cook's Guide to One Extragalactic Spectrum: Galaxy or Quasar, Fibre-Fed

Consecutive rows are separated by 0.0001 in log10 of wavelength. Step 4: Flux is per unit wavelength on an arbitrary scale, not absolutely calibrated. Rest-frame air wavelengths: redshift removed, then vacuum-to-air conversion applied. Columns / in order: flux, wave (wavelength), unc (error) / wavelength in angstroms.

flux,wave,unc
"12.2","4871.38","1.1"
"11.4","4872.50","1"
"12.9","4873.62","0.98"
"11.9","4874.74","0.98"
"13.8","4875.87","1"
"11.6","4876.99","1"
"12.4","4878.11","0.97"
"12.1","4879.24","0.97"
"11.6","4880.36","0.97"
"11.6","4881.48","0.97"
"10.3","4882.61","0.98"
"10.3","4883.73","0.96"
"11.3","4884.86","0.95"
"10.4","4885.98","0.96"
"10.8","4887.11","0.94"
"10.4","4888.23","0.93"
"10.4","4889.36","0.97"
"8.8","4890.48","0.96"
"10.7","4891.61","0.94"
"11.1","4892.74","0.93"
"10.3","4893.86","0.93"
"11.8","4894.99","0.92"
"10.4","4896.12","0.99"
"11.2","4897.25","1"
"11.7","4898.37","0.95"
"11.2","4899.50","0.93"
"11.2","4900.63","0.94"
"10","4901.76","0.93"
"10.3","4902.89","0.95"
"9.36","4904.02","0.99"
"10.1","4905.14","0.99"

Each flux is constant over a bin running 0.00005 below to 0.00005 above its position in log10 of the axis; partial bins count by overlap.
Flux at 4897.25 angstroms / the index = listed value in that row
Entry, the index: 11.2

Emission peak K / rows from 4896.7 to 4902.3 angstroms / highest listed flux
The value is 11.7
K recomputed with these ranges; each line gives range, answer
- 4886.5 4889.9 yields 10.8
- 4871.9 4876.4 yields 13.8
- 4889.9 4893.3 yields 11.1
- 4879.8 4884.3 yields 11.6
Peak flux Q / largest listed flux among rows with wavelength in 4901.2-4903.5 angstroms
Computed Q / 10.3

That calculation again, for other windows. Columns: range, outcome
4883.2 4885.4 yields 11.3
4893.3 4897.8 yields 11.8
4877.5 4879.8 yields 12.4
